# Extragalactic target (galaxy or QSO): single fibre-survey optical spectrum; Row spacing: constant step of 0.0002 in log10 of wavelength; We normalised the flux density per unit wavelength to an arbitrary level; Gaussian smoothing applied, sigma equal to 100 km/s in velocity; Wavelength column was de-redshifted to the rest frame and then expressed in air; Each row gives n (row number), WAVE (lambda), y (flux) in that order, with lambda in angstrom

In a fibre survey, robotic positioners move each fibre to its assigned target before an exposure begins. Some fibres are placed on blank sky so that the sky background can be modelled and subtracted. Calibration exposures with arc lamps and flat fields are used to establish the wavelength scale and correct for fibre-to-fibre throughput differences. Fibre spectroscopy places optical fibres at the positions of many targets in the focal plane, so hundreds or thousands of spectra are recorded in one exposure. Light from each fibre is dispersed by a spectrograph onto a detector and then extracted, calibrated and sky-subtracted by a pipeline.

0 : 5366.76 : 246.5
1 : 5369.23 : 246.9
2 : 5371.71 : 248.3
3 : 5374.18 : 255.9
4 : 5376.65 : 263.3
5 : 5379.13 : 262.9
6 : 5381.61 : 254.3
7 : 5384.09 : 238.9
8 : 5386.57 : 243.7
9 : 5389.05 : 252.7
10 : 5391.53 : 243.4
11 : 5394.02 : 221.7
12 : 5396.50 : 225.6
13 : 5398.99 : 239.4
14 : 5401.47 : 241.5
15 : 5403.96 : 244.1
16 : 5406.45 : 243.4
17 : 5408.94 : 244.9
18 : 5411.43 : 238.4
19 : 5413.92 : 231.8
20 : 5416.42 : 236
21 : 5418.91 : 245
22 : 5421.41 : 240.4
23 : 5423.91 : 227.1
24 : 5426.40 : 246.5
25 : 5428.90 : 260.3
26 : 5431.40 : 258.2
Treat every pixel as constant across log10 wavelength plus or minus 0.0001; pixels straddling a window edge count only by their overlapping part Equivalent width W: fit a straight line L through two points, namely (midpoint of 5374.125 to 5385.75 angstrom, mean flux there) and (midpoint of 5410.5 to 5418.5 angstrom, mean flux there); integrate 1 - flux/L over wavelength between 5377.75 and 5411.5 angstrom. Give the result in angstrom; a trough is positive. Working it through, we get 0.55 angstrom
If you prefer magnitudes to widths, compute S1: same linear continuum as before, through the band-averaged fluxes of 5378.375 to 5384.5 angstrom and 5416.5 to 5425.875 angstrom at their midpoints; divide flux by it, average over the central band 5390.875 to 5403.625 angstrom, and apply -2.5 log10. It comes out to 0.06 mag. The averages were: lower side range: 253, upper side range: 238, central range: 235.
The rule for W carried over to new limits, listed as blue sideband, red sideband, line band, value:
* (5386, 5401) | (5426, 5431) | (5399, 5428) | 0.9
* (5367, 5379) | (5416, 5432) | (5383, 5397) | 0.7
